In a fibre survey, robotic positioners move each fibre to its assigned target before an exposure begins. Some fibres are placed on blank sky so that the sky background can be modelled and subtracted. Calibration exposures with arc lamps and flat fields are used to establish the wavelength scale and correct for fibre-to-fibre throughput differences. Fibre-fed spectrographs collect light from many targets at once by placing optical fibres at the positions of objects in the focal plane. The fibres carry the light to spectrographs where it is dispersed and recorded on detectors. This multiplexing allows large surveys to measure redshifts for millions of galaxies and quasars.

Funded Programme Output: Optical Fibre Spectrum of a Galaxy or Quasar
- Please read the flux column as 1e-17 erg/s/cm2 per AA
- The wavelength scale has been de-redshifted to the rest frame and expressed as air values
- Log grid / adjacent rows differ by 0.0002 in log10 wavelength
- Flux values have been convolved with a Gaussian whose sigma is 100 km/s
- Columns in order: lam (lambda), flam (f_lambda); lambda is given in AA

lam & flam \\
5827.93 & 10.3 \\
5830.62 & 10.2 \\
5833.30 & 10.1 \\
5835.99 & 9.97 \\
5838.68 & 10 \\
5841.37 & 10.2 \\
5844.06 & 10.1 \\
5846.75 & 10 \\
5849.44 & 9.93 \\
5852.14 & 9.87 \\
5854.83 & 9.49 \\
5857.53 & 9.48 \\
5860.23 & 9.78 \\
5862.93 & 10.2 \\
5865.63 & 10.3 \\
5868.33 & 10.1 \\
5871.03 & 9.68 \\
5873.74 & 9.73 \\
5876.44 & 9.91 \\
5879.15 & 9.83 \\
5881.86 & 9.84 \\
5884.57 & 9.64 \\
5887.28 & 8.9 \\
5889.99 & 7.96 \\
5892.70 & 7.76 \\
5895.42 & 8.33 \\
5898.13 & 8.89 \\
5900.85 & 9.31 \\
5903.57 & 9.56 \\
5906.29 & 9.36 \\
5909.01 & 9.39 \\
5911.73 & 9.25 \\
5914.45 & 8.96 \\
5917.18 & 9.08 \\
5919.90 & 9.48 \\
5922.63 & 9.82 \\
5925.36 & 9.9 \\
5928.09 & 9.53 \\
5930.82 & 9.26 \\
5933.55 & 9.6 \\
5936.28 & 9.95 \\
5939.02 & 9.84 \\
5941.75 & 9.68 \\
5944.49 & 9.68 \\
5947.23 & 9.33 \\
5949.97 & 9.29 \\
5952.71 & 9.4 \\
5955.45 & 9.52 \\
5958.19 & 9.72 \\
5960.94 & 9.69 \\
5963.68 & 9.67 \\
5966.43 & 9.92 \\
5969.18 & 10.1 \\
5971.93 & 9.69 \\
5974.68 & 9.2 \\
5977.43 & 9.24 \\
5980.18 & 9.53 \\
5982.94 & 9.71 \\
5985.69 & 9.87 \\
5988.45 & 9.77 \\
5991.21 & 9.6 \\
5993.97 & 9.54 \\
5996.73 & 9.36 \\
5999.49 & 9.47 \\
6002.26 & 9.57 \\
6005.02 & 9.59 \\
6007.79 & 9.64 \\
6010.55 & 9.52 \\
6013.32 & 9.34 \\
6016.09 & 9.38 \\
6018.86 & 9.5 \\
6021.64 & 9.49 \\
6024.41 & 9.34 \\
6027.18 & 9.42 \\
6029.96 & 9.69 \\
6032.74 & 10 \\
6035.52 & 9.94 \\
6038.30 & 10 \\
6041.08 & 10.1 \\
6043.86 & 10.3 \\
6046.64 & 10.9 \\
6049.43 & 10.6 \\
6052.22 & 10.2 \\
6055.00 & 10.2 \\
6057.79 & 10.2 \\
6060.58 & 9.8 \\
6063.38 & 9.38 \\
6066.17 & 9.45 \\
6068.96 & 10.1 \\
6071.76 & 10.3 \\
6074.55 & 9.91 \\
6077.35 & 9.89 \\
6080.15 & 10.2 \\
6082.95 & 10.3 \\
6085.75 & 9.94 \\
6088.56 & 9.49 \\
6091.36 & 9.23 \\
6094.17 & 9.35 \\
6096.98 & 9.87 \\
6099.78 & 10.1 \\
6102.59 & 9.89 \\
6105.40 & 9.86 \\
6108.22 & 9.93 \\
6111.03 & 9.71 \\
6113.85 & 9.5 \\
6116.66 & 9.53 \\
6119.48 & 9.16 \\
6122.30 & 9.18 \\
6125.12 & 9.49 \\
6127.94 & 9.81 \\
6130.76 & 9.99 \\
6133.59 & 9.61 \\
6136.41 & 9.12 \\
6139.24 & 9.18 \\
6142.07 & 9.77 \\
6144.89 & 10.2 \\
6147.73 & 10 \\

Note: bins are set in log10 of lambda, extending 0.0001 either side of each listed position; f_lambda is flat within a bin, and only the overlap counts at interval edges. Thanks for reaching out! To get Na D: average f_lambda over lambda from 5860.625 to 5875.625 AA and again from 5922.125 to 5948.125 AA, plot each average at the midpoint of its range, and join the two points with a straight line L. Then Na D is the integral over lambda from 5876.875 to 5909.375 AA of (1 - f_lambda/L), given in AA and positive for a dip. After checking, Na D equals 2.59 AA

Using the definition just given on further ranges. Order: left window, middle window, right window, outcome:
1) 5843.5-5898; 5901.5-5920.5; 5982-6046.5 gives 0.5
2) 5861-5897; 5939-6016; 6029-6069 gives 1.6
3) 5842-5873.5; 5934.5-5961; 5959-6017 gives 0.2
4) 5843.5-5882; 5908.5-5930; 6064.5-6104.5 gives 1.0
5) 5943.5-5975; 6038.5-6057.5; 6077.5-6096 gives -1.2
